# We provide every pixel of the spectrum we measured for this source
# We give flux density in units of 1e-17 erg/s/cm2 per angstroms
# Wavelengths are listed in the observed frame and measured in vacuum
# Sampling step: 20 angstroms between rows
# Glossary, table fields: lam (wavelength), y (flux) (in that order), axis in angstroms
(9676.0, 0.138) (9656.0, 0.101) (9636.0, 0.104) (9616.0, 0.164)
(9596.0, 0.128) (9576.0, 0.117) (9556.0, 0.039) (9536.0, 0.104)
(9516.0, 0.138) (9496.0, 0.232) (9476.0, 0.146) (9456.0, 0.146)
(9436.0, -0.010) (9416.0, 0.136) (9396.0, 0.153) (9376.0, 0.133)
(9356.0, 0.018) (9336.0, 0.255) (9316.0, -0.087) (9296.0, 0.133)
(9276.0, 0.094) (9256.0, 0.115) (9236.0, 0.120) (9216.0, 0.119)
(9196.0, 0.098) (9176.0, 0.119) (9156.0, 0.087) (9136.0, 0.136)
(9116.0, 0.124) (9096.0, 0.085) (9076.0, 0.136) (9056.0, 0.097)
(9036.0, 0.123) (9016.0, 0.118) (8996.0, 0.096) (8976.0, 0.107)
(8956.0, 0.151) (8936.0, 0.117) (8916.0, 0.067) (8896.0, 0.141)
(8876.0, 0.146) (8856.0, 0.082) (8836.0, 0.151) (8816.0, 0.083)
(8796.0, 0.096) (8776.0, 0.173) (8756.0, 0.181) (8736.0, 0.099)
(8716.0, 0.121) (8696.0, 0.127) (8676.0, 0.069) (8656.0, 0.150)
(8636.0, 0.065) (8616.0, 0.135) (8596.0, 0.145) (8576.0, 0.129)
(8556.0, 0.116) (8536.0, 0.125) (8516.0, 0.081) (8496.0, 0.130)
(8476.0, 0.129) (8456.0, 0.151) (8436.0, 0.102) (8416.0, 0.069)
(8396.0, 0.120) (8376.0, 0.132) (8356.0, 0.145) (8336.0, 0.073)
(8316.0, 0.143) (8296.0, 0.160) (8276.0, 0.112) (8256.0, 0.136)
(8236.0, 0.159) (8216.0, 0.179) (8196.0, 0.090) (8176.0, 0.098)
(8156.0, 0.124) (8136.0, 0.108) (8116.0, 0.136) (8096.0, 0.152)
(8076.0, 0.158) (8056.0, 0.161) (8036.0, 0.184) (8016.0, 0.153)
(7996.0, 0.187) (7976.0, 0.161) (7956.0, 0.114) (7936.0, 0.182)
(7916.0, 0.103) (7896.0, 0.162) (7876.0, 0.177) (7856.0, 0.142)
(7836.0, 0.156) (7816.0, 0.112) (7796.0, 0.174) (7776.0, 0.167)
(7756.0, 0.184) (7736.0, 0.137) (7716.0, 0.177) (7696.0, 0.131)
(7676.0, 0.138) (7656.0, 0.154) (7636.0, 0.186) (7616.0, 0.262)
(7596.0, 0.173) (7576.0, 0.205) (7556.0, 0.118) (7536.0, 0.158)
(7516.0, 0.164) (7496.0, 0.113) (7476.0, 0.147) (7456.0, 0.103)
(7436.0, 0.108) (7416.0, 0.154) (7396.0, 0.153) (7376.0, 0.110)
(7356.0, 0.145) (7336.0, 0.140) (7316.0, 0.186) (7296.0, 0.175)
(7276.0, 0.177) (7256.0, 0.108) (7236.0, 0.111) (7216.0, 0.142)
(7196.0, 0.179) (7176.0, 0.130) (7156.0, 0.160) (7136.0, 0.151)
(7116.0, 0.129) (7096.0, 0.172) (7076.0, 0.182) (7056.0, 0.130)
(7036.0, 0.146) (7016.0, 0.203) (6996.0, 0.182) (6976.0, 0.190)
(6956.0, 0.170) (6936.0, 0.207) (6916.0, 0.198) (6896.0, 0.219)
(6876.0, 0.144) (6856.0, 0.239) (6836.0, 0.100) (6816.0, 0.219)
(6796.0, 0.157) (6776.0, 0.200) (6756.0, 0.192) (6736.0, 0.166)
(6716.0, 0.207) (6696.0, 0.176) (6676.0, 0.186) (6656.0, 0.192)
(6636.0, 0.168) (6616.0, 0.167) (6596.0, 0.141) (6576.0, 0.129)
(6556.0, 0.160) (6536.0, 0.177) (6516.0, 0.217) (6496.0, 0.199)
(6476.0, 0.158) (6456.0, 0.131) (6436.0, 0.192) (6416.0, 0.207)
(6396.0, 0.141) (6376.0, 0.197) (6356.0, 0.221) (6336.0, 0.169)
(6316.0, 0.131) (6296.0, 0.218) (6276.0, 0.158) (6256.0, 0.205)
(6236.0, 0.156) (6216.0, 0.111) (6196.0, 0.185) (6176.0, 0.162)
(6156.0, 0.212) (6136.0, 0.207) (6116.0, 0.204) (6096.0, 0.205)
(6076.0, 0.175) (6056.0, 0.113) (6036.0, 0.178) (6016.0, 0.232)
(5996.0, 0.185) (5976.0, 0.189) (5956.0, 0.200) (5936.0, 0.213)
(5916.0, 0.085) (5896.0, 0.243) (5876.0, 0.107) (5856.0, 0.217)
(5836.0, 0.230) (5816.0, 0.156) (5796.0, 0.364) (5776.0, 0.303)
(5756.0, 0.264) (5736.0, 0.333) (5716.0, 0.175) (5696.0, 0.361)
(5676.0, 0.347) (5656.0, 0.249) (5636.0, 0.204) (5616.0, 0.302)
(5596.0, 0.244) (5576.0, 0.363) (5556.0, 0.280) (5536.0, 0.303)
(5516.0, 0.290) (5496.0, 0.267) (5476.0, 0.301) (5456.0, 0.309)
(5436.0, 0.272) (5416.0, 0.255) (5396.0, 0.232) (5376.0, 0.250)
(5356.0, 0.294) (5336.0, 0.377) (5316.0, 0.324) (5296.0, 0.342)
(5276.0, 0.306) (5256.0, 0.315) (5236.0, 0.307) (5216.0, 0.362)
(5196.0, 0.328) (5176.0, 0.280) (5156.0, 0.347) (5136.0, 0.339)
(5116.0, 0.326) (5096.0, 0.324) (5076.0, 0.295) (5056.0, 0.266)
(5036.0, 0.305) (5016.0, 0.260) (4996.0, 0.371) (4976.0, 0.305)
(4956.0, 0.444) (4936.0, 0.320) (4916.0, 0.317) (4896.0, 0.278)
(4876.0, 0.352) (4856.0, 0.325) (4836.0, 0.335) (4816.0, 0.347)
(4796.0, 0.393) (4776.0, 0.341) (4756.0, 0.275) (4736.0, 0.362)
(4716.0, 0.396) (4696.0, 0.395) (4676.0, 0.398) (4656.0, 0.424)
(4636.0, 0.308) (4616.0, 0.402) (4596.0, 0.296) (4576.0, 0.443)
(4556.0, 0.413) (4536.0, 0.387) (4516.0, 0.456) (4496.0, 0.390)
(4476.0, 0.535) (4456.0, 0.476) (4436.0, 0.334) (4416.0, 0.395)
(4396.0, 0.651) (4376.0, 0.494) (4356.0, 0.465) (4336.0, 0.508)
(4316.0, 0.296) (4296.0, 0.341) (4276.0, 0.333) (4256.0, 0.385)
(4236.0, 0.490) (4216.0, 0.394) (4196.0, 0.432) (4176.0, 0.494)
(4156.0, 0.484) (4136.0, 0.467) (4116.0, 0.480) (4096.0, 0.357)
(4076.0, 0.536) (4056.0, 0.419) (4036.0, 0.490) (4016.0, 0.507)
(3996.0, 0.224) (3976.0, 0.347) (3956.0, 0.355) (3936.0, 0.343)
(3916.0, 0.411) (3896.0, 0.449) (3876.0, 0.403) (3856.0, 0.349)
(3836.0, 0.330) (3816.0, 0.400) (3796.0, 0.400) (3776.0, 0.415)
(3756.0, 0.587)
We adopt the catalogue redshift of 0.499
